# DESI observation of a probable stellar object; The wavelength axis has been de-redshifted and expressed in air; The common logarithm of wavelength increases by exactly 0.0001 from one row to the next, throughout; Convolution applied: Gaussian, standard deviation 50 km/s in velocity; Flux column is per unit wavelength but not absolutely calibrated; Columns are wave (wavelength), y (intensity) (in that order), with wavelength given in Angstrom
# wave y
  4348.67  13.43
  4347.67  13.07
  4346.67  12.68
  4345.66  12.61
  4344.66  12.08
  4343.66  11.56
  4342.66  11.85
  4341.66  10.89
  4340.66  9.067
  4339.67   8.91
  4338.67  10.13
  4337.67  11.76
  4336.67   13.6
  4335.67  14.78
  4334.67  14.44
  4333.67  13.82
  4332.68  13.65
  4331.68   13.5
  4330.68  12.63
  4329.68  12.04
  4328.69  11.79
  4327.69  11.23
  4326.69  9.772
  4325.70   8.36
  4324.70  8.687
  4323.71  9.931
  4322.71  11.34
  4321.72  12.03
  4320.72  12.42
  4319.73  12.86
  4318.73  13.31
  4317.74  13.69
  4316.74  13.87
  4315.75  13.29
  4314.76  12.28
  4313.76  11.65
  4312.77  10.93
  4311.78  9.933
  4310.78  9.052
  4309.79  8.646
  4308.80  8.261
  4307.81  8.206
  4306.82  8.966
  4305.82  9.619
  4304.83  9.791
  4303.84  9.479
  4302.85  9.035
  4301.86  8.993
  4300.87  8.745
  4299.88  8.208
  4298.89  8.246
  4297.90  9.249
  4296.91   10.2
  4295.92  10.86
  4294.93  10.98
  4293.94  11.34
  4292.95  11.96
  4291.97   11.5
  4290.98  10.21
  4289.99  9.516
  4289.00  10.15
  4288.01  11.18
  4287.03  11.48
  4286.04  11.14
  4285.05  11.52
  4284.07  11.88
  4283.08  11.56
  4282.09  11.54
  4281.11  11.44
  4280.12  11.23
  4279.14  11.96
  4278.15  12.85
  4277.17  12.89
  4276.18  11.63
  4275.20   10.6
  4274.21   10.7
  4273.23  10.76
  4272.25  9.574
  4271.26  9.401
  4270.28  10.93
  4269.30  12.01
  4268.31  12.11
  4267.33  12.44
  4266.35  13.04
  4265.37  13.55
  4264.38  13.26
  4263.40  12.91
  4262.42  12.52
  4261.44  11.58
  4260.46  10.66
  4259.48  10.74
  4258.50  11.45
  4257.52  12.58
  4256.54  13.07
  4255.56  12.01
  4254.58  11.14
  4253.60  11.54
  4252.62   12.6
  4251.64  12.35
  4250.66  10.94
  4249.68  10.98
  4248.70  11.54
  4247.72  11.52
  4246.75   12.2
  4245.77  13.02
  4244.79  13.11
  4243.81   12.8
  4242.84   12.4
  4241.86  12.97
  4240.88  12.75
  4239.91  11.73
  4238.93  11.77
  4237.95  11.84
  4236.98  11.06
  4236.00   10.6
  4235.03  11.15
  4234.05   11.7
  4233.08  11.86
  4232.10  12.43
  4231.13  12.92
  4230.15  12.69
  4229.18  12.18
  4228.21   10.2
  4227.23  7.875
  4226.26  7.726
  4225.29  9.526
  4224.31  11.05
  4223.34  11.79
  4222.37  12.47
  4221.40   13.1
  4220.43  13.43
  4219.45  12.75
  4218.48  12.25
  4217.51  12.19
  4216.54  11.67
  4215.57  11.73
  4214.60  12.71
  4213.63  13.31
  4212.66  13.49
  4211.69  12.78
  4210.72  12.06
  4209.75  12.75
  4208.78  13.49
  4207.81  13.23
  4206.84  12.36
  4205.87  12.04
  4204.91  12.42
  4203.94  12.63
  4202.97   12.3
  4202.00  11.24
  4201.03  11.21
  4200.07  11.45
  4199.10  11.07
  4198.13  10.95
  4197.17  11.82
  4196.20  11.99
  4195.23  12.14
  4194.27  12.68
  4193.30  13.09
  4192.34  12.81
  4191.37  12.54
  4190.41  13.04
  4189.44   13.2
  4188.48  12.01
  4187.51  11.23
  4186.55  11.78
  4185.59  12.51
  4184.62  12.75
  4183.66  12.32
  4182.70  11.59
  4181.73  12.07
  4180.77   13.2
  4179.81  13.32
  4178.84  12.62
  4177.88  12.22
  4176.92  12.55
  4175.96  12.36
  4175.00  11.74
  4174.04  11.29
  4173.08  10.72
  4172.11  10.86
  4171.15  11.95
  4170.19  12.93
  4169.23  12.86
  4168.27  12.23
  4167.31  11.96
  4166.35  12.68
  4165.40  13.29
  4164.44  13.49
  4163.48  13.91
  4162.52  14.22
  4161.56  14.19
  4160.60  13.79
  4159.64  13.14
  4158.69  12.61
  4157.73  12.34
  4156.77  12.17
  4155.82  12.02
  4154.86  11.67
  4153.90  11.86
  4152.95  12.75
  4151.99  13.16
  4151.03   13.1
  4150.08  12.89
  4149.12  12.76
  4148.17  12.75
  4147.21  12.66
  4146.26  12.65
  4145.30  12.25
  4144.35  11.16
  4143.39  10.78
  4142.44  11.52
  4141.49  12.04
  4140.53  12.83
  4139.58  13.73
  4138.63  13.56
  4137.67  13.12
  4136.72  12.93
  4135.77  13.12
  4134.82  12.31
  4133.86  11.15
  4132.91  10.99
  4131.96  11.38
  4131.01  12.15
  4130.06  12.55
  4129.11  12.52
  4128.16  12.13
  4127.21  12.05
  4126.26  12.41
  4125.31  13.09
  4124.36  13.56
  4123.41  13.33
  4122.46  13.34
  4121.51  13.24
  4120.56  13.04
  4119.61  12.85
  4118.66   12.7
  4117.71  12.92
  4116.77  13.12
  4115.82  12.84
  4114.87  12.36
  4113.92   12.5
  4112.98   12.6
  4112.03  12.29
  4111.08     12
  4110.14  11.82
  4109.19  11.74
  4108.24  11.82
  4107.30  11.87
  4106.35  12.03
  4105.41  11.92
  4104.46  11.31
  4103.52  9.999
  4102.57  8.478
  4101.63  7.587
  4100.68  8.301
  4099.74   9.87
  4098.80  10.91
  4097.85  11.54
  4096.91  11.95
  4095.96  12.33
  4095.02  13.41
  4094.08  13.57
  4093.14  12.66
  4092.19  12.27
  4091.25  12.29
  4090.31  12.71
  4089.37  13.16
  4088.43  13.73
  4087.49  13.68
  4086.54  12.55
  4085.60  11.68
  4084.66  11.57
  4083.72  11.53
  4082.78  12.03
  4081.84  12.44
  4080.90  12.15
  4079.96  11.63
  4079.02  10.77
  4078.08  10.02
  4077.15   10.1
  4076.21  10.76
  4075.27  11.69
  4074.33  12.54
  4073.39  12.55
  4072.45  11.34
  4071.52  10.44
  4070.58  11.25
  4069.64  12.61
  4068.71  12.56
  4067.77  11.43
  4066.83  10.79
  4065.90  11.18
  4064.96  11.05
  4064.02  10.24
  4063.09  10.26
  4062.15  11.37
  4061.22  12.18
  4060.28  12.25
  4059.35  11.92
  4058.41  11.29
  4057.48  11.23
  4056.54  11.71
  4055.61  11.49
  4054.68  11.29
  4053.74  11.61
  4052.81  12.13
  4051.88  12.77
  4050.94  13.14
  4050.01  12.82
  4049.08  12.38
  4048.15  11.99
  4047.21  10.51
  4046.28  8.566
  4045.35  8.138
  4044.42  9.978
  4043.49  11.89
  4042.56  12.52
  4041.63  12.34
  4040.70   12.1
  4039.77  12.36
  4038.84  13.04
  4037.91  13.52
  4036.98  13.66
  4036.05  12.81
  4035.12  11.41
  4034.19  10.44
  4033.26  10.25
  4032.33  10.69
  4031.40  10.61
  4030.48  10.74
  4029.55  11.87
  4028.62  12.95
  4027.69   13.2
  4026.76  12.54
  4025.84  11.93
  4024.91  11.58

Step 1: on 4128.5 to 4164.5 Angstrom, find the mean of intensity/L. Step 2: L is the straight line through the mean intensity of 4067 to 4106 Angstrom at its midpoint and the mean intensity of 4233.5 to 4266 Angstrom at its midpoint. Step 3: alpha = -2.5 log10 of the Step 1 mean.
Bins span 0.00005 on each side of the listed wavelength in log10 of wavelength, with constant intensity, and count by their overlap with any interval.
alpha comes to -0.07 mag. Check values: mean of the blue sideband 11.6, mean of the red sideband 12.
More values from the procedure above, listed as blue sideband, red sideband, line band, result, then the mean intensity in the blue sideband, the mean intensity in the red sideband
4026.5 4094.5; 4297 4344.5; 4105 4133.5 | -0.08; 11.8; 11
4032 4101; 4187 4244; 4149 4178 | -0.06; 11.7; 12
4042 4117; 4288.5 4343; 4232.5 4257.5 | -0.08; 11.6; 10.9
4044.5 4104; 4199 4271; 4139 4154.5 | -0.07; 11.5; 12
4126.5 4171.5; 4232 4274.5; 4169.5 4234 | 0.01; 12.6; 11.8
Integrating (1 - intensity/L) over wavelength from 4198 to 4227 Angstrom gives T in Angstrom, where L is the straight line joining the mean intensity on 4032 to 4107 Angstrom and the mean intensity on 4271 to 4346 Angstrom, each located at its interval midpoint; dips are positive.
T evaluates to -1.9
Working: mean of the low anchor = 11.6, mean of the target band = 12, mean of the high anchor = 11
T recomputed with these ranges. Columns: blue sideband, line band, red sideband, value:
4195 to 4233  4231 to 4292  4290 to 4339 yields -1.2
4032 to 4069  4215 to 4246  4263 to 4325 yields -1.8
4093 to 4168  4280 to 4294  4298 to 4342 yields 0.0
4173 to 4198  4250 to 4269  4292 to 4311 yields -2.9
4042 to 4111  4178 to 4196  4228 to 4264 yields -1.0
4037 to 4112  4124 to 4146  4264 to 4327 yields -1.7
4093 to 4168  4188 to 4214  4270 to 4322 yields -1.6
